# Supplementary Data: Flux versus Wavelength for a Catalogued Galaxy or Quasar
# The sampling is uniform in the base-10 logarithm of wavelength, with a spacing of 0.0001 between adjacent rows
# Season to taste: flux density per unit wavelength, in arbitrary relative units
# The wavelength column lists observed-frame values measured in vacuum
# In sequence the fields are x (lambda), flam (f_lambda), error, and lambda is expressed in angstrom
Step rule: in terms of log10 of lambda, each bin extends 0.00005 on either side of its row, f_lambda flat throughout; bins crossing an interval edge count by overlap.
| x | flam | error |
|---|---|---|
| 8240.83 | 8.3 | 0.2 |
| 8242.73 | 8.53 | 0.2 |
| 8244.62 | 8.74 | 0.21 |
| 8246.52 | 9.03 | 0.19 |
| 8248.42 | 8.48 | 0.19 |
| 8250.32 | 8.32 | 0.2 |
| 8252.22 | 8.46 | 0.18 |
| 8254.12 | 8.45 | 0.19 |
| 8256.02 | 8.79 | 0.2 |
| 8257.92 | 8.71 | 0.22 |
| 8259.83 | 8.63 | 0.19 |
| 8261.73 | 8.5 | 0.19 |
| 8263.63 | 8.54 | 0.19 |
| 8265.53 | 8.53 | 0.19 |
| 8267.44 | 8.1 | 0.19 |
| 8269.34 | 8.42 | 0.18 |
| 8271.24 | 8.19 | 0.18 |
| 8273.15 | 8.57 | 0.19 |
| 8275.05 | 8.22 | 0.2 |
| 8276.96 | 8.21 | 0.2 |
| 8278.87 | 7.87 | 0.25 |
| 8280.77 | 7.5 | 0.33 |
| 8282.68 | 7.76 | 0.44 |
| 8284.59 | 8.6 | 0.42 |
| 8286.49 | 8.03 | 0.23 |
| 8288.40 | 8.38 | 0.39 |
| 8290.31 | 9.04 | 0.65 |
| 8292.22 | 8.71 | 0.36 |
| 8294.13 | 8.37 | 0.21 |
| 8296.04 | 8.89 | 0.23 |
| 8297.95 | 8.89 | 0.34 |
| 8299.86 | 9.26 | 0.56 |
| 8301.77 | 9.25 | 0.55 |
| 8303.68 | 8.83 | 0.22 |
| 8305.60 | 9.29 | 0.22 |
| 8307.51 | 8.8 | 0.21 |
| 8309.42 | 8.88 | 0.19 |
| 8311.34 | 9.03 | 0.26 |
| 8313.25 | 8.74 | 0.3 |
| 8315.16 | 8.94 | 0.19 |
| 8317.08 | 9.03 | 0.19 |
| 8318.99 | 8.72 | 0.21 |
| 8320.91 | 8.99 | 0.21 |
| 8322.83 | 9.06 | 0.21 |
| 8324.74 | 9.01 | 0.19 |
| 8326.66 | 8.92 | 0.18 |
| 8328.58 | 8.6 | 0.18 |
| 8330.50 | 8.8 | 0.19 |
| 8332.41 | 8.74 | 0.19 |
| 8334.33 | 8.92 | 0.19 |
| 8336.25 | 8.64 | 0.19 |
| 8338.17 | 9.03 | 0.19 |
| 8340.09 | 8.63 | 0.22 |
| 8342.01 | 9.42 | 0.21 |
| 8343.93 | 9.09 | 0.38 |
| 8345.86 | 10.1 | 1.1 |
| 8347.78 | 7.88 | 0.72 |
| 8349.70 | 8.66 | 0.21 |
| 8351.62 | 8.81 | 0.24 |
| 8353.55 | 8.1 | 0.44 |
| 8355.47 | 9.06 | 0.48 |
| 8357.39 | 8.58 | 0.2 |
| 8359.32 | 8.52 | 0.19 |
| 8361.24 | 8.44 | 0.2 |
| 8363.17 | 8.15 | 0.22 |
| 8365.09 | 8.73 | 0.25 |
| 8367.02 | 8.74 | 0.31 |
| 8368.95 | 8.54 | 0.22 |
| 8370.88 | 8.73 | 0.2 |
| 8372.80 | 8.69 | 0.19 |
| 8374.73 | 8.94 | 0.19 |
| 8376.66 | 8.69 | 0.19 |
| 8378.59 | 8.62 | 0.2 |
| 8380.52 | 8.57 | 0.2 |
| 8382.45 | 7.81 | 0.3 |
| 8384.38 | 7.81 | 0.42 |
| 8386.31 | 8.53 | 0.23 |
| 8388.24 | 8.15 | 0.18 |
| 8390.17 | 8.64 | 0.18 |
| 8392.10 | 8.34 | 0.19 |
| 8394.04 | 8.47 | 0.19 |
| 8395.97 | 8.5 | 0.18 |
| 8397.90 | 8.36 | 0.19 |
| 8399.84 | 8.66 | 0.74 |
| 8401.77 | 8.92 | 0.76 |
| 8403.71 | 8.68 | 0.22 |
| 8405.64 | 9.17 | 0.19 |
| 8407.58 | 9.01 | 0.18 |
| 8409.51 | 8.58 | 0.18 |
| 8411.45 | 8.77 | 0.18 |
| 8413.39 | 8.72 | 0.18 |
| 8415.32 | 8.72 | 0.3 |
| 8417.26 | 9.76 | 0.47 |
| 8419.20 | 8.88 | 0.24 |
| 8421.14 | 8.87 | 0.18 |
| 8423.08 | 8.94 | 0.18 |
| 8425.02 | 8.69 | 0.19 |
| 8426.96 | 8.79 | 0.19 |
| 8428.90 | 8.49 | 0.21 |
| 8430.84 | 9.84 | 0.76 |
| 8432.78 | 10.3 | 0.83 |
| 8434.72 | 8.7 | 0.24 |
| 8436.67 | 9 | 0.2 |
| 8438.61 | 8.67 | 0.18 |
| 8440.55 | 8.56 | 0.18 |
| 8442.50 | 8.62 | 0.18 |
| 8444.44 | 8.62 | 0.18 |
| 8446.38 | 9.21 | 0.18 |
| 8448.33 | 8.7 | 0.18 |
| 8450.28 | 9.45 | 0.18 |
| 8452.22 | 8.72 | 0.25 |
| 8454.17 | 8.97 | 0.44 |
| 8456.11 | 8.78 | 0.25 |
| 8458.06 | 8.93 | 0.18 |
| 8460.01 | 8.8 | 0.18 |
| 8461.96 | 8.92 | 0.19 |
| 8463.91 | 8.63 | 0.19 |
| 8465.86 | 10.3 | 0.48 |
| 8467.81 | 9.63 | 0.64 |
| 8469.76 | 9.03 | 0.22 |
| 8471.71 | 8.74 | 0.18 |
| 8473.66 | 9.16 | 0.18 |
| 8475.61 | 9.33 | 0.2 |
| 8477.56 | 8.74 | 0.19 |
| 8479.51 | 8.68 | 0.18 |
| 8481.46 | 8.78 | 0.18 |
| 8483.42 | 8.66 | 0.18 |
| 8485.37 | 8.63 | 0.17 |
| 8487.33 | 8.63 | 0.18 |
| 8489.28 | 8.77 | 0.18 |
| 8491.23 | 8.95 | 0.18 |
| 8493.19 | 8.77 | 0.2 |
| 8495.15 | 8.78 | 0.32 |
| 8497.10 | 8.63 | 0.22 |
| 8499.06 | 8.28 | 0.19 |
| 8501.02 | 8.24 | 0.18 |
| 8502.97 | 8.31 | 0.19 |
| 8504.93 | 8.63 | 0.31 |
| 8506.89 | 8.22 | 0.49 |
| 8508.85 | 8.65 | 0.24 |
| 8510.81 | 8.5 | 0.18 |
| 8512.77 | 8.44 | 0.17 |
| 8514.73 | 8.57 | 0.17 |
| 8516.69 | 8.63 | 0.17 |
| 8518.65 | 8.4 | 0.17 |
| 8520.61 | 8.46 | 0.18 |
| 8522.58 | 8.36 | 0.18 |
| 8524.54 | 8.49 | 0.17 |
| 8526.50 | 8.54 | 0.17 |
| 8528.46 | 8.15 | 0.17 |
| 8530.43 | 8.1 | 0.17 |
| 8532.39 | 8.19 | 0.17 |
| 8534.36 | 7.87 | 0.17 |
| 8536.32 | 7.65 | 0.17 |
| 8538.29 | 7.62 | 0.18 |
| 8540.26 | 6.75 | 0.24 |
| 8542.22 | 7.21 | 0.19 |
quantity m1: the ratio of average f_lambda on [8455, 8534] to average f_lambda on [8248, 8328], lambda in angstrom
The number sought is 1.0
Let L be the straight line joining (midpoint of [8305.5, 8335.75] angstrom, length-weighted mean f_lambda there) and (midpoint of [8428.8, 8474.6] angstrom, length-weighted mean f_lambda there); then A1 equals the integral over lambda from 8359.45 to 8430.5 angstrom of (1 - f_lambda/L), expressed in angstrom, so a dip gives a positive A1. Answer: 2.6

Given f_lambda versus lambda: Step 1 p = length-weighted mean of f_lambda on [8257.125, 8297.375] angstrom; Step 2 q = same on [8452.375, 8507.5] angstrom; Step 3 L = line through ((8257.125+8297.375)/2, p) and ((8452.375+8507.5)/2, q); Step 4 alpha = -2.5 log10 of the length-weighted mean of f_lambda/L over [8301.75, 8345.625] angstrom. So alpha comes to -0.06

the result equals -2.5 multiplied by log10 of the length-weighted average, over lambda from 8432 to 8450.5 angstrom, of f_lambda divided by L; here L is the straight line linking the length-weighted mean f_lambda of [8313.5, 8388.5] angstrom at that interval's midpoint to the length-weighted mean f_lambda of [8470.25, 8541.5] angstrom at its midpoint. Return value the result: -0.05 mag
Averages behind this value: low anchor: 8.71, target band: 8.95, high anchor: 8.45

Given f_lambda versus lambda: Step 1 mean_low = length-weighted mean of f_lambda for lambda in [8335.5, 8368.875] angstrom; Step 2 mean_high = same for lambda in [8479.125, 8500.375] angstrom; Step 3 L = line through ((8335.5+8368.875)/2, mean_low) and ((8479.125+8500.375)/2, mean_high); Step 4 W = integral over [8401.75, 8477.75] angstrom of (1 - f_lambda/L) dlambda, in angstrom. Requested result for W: -2.5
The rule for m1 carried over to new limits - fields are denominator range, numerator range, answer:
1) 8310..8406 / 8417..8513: 1.02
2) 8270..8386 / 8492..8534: 0.97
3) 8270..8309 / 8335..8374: 1.02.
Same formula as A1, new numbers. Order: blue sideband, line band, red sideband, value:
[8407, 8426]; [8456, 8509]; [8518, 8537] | -1.9 angstrom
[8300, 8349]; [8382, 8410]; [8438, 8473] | 1.3 angstrom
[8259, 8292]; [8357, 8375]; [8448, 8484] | 0.1 angstrom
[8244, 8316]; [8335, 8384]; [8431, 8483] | 0.5 angstrom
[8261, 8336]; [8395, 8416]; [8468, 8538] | -0.3 angstrom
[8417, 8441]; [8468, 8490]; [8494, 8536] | -0.5 angstrom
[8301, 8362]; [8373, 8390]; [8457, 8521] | 0.8 angstrom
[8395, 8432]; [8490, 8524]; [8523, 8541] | -1.5 angstrom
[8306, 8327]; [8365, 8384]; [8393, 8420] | 0.6 angstrom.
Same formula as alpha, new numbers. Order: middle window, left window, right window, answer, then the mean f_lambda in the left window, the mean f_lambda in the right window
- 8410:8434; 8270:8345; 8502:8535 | -0.064 mag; 8.71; 8.39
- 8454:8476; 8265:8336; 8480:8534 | -0.070 mag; 8.65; 8.5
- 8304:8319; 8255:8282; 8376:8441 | -0.060 mag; 8.33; 8.74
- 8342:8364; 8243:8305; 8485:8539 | -0.029 mag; 8.51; 8.41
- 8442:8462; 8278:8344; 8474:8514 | -0.027 mag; 8.76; 8.64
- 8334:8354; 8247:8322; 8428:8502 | -0.020 mag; 8.59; 8.91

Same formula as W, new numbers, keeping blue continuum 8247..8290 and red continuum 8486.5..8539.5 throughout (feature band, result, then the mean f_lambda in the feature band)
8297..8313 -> -1.27 angstrom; 9.02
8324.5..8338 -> -0.72 angstrom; 8.81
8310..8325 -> -1.04 angstrom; 8.94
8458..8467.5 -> -0.89 angstrom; 9.16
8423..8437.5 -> -1.26 angstrom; 9.1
